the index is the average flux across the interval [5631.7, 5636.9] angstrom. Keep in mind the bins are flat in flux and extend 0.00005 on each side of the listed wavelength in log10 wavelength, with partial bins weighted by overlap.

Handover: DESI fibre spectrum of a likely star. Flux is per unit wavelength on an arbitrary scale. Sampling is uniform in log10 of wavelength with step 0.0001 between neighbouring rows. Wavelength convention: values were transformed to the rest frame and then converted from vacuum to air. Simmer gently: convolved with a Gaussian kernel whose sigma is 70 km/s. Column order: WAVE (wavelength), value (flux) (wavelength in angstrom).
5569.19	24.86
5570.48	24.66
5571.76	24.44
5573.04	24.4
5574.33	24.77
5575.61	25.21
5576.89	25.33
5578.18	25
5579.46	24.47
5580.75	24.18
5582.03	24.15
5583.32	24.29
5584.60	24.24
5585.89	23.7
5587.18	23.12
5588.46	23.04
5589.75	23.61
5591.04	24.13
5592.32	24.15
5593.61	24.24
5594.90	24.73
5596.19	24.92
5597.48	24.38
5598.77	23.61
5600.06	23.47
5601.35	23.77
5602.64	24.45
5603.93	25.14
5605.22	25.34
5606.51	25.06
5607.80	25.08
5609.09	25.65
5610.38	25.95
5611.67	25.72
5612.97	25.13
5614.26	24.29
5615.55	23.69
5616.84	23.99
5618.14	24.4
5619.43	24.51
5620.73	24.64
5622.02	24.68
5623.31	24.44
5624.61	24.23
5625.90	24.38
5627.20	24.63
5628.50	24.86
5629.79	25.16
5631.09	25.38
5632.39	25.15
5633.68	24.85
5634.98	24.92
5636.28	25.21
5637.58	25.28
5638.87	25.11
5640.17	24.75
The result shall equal 25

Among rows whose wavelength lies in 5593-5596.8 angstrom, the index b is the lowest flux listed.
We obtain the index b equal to 24.24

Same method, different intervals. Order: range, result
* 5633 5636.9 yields 24.85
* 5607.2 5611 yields 25.08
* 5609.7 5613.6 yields 25.13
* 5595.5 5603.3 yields 23.47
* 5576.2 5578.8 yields 25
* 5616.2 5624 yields 23.99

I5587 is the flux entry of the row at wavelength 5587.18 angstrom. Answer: 23.12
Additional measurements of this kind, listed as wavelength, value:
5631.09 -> 25.38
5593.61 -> 24.24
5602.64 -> 24.45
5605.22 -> 25.34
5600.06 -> 23.47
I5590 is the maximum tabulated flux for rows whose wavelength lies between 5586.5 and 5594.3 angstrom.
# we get 24.24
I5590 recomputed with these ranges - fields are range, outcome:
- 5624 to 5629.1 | 24.86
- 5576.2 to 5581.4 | 25.33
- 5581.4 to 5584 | 24.29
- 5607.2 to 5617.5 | 25.95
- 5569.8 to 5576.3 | 25.21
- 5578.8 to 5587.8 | 24.47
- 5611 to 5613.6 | 25.72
